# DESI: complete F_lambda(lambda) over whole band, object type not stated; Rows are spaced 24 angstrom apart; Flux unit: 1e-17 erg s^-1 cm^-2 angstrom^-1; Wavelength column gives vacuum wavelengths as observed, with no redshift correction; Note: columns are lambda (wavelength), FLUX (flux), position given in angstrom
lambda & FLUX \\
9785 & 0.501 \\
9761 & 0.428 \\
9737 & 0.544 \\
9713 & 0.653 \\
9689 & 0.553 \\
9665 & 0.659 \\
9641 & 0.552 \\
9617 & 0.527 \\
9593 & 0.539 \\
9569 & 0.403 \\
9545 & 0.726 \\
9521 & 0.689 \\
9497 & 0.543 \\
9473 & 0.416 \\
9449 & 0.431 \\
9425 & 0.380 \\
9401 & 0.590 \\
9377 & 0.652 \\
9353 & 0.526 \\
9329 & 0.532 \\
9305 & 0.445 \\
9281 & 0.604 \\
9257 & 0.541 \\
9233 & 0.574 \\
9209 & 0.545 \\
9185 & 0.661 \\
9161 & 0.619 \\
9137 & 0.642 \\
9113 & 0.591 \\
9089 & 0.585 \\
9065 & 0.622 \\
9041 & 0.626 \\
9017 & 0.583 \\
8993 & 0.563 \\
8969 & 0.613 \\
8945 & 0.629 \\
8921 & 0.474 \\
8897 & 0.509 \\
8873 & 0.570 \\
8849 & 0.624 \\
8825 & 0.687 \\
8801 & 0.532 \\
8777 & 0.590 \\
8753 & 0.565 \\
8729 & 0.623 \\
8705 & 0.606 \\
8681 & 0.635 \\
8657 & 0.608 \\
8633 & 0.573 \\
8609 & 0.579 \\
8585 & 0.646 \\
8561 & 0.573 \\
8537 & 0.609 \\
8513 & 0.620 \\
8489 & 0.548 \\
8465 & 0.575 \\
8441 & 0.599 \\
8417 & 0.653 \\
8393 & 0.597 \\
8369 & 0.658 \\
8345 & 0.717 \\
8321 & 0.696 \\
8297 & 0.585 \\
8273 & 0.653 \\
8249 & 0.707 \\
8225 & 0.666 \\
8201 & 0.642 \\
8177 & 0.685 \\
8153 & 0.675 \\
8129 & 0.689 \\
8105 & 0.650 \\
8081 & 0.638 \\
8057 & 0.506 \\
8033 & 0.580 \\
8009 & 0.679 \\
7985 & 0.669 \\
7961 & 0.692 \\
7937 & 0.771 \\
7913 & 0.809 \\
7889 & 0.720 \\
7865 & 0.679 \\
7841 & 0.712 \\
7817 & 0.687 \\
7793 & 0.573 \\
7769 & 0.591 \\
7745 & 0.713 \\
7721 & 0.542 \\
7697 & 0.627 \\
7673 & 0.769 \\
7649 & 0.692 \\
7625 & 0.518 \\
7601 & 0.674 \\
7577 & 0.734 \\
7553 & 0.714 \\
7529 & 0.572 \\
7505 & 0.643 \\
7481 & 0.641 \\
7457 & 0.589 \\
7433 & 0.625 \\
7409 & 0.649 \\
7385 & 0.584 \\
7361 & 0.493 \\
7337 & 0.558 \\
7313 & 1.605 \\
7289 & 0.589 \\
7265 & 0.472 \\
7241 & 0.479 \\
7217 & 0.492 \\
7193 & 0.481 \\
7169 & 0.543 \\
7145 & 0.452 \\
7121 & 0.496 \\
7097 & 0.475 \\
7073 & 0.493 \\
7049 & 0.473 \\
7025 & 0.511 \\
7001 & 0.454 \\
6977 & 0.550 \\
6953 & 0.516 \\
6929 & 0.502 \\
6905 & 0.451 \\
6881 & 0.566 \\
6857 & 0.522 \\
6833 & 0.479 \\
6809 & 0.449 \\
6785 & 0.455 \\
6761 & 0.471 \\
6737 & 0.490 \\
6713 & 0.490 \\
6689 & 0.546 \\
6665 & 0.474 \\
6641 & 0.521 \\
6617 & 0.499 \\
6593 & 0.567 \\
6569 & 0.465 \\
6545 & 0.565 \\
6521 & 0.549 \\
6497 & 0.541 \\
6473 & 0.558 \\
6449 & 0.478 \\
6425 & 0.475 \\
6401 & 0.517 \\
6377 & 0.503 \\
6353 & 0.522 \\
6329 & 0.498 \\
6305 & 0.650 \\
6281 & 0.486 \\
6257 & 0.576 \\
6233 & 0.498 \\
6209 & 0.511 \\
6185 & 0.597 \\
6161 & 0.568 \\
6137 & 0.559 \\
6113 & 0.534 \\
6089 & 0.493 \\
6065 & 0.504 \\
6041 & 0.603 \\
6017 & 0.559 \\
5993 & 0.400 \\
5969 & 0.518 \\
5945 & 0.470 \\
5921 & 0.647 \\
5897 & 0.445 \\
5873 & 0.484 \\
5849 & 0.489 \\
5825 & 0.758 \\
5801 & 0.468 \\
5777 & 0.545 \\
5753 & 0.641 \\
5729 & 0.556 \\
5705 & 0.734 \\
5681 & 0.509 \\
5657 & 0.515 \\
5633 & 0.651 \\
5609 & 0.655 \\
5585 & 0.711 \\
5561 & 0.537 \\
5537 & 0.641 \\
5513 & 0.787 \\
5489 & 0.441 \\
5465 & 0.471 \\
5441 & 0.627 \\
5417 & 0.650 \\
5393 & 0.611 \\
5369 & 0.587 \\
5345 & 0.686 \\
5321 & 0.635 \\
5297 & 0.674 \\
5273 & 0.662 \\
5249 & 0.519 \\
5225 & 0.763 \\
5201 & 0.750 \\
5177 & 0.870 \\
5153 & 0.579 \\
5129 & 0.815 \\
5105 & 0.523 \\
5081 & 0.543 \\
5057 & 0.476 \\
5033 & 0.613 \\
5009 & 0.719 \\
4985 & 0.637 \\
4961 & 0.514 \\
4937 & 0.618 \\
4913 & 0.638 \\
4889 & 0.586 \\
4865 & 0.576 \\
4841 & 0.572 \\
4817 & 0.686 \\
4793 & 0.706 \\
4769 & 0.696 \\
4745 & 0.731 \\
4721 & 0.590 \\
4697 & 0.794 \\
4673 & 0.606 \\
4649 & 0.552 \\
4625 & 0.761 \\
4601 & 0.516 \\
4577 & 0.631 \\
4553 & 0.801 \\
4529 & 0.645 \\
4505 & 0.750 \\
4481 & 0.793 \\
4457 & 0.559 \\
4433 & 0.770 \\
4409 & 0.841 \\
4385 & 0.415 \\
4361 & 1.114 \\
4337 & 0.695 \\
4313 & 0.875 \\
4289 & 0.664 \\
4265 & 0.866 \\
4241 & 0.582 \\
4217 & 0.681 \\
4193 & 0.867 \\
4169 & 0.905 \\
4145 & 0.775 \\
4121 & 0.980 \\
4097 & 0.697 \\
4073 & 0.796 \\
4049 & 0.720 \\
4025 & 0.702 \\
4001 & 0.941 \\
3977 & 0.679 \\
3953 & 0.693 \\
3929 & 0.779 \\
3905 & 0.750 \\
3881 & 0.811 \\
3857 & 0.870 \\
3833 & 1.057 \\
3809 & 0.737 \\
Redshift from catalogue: 0.961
